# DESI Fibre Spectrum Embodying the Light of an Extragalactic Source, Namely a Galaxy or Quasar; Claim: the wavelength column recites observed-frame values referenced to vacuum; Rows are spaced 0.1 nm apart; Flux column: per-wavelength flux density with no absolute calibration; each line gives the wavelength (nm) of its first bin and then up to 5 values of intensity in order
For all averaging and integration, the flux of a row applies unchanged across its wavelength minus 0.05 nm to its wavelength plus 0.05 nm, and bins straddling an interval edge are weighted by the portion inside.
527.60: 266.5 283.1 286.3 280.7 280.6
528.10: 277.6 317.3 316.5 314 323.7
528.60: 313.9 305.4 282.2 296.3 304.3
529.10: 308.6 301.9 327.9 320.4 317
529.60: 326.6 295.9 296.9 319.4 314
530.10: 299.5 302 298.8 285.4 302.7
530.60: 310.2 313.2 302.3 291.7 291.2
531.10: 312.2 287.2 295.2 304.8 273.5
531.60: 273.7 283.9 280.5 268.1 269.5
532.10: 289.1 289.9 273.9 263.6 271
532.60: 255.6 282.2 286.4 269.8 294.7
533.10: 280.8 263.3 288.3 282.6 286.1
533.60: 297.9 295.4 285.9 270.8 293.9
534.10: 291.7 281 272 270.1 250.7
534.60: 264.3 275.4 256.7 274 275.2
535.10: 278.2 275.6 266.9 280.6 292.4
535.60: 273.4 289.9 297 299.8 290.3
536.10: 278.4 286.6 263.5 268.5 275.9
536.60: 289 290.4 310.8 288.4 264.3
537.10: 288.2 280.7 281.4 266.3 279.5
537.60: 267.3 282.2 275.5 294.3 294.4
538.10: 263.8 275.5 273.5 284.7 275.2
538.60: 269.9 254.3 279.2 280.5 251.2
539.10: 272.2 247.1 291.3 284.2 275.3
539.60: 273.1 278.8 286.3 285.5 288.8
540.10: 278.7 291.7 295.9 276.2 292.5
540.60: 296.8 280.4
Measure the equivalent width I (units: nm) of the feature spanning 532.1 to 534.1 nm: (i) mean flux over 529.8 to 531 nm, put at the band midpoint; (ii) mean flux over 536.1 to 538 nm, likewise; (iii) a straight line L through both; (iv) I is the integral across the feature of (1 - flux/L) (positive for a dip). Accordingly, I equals 0.09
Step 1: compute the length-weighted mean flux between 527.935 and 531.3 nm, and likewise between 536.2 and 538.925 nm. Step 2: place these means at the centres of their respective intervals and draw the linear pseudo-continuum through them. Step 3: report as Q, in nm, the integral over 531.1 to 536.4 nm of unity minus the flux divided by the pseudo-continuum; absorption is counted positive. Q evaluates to 0.20 nm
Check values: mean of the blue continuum 305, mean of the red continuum 279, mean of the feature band 280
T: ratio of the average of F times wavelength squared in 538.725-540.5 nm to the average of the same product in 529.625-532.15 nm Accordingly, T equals 0.98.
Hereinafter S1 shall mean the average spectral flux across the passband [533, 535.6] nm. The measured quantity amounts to 278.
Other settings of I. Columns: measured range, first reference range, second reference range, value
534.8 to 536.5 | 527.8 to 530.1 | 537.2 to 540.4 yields 0.040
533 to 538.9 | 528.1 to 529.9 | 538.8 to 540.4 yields 0.197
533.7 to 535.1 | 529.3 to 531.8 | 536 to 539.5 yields 0.065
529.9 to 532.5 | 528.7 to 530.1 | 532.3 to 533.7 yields 0.022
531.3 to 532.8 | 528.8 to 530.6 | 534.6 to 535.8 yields 0.080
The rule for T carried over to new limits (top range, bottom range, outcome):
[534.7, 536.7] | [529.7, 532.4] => 0.97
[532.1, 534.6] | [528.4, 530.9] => 0.92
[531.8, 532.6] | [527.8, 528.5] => 0.93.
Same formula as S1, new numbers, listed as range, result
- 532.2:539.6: 278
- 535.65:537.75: 283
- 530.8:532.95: 282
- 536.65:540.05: 278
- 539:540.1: 277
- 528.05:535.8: 290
